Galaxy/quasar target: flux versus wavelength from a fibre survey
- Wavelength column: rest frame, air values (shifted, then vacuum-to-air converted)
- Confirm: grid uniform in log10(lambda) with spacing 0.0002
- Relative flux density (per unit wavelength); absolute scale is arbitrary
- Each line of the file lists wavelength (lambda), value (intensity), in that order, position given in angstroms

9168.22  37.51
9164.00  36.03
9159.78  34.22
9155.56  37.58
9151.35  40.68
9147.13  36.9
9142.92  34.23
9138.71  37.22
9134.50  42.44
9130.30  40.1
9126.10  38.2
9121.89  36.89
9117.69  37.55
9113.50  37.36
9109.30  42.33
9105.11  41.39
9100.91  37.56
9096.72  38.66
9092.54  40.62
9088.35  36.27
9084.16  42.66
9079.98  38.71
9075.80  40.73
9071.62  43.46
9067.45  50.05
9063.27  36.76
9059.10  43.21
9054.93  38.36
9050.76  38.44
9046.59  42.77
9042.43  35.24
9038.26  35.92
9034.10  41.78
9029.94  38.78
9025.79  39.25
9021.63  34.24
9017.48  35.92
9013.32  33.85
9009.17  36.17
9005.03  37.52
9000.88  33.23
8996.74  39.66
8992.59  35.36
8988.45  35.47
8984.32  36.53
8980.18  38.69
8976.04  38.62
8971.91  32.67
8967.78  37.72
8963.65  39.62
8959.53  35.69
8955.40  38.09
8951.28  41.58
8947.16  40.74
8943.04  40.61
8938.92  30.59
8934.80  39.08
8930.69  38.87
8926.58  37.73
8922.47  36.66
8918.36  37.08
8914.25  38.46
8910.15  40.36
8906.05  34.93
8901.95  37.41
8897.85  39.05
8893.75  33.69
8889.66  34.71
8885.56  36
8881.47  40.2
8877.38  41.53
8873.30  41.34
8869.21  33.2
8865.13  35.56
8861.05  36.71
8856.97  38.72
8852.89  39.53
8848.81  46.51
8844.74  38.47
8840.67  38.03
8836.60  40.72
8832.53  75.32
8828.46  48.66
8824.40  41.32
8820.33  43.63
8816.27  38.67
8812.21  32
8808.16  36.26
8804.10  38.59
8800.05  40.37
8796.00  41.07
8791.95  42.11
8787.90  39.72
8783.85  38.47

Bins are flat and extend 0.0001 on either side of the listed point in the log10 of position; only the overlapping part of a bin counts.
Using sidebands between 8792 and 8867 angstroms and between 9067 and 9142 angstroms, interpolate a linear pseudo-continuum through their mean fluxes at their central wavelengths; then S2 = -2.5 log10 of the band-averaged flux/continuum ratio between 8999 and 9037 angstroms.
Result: 0.10 mag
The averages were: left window 41.7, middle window 36.8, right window 39.8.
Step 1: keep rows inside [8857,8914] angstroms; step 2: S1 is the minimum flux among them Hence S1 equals 33.2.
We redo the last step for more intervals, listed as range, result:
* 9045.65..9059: 38.36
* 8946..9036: 32.67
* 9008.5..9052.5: 33.85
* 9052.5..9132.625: 36.27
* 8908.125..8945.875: 30.59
